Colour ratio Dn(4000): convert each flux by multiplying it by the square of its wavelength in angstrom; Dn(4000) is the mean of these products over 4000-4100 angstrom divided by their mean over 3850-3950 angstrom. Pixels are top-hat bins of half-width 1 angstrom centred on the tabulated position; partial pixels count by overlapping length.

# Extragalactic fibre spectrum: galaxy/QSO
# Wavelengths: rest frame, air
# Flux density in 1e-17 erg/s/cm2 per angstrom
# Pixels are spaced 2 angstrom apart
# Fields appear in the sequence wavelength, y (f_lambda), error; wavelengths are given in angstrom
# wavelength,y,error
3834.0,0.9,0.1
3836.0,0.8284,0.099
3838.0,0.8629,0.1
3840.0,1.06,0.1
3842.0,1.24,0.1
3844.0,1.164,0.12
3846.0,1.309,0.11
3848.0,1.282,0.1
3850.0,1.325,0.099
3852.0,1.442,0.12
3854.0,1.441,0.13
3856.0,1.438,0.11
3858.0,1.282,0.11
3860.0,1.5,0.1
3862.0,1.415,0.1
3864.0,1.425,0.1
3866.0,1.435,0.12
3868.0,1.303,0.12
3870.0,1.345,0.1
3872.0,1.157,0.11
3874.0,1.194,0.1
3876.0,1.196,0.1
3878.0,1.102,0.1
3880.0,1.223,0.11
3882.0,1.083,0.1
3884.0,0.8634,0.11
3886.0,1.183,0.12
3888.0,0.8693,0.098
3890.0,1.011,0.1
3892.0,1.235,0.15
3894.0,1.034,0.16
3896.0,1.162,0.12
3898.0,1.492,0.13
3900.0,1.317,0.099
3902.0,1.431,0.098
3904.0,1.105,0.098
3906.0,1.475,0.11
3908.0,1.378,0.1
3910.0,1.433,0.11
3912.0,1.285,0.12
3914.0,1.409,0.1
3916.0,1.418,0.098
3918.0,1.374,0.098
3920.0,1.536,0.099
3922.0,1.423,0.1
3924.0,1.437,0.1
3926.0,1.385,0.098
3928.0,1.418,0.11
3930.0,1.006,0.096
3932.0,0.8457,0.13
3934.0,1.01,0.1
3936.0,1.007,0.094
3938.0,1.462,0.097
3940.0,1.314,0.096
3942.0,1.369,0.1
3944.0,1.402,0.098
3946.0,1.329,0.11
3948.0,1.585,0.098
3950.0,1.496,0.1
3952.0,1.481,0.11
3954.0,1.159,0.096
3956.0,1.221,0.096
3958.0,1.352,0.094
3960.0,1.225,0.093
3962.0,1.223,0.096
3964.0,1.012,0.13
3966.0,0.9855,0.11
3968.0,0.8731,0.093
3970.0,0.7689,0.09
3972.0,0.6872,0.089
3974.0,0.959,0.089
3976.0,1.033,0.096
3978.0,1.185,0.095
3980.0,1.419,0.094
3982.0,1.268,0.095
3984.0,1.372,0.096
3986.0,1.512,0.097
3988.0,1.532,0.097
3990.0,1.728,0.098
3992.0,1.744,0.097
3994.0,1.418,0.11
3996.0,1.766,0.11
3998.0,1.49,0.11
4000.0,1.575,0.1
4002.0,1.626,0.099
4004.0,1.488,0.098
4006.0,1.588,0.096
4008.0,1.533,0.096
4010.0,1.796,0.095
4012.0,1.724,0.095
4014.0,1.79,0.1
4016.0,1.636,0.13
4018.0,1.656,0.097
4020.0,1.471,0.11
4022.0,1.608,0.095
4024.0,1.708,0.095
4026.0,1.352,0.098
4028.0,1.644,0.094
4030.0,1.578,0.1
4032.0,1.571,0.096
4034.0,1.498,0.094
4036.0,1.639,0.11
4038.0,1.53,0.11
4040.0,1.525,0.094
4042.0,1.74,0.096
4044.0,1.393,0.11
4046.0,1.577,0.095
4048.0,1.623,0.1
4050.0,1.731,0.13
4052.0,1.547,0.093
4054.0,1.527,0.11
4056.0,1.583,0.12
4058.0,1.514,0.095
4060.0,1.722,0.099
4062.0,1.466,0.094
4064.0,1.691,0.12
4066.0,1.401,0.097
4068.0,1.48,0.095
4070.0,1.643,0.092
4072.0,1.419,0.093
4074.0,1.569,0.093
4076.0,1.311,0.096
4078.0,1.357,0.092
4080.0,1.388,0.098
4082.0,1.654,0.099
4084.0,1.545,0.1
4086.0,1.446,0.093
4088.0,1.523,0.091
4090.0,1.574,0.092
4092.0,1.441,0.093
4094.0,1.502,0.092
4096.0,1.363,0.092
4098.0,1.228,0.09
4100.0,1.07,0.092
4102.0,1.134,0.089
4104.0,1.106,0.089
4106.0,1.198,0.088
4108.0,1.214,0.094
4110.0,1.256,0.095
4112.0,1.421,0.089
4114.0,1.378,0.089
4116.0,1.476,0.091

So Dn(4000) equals 1.29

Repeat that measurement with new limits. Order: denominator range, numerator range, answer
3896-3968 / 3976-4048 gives 1.25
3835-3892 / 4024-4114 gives 1.34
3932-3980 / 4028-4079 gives 1.38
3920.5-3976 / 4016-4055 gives 1.37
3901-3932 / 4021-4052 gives 1.24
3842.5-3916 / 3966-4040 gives 1.22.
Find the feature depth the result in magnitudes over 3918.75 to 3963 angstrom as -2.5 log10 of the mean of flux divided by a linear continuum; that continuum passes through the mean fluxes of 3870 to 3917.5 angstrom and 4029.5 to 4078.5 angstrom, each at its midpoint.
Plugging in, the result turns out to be 0.01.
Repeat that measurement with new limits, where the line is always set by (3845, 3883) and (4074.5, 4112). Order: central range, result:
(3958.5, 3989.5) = 0.160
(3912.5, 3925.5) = -0.082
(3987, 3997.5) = -0.217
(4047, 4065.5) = -0.183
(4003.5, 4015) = -0.234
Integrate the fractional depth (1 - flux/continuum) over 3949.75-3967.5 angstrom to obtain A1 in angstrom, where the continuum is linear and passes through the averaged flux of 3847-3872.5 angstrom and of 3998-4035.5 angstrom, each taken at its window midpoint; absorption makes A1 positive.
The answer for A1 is 3.47 angstrom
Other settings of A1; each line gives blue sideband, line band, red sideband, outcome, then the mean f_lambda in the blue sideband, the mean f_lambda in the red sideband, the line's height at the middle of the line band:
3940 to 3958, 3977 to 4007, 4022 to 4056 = -0.87 angstrom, 1.38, 1.58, 1.47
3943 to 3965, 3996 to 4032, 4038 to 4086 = -4.21 angstrom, 1.32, 1.54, 1.44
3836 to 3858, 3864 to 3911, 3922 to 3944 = 0.65 angstrom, 1.24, 1.24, 1.24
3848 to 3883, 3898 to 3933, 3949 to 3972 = -3.30 angstrom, 1.31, 1.14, 1.22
